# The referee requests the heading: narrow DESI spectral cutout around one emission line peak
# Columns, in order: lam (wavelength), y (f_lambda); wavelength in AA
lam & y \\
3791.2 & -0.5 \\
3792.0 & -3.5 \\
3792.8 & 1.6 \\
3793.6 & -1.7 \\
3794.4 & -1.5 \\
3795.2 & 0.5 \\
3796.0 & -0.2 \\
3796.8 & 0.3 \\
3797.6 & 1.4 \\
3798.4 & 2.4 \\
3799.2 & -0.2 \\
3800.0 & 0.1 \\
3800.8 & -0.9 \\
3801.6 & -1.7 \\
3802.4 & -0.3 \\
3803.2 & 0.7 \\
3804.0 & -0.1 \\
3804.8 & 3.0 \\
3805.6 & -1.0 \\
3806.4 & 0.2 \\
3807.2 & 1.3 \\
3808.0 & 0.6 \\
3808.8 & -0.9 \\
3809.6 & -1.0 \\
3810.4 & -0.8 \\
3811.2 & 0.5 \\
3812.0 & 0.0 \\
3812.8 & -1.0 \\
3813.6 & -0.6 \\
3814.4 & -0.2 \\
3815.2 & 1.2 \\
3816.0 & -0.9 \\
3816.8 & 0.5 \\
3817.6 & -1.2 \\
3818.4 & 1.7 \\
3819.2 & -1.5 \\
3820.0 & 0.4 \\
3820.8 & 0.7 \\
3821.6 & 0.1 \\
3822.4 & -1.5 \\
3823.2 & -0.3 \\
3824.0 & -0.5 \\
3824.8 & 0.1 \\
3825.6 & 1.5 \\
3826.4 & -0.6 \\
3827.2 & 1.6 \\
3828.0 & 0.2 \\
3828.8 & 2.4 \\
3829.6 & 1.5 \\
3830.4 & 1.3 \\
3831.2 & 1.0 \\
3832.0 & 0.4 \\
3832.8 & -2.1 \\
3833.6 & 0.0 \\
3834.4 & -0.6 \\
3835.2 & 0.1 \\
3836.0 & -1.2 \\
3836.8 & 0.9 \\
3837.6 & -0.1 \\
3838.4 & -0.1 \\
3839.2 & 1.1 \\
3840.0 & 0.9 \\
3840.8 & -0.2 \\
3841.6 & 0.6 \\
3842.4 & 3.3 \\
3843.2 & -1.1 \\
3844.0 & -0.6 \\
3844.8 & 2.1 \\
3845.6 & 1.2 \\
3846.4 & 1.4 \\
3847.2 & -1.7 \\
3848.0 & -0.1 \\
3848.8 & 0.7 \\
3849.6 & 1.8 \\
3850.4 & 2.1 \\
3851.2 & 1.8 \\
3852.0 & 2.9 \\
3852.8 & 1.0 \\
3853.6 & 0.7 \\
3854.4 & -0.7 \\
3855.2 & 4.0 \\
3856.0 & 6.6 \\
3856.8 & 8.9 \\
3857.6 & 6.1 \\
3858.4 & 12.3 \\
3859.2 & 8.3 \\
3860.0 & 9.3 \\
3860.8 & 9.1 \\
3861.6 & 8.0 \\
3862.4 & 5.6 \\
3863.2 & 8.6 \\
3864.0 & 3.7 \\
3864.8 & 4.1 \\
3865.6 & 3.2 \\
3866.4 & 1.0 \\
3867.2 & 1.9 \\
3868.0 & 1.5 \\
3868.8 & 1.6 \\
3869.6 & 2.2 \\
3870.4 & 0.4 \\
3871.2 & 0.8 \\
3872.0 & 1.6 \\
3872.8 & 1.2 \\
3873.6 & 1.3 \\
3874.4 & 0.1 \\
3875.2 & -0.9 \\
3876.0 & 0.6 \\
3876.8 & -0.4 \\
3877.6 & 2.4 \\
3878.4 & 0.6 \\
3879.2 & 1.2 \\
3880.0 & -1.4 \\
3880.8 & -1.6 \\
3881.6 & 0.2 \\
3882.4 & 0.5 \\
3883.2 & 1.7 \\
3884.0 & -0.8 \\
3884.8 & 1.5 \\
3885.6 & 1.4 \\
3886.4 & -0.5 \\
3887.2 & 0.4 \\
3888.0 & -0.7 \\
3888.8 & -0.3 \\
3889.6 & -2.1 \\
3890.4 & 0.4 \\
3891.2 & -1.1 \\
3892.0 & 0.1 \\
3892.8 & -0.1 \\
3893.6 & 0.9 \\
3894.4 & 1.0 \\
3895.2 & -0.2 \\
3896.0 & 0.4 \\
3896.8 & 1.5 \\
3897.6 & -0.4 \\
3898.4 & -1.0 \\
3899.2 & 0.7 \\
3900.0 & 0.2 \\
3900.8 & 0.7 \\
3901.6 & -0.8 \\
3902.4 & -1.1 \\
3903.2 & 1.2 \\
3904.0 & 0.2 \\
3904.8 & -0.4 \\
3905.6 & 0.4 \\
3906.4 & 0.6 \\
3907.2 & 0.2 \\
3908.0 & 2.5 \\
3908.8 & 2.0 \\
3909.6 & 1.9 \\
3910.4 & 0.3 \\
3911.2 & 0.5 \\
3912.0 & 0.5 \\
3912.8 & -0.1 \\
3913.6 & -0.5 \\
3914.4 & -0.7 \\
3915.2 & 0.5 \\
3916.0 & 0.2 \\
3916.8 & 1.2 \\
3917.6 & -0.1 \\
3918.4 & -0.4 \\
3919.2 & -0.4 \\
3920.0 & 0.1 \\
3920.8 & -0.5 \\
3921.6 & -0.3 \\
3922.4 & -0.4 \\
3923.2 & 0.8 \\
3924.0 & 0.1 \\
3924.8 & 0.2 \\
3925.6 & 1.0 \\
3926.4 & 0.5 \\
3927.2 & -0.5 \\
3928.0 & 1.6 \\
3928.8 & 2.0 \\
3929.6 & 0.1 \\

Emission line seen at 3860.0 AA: Ly-alpha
